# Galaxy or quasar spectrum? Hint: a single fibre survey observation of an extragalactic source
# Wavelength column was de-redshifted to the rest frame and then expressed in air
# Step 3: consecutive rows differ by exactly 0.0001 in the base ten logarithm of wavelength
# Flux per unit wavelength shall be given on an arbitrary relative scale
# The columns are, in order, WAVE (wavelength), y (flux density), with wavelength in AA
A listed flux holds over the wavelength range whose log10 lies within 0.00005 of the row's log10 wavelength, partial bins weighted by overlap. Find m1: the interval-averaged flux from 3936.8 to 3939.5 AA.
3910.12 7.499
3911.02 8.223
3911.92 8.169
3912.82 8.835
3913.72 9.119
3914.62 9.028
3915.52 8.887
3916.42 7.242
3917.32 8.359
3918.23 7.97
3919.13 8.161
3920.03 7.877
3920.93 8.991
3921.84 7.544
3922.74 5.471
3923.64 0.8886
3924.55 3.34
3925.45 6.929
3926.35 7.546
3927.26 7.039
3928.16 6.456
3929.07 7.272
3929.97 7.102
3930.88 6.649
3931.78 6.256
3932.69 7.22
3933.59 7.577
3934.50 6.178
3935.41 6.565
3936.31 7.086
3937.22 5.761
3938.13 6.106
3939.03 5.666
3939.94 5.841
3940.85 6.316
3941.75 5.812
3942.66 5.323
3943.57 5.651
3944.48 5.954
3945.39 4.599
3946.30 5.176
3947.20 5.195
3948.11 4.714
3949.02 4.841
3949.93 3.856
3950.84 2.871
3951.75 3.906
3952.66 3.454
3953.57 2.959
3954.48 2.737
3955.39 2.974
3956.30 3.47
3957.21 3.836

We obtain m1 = 5.85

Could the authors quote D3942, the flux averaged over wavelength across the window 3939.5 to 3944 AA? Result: 5.79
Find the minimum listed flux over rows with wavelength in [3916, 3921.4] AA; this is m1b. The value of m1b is 7.242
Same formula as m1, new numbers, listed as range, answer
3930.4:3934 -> 6.92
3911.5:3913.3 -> 8.53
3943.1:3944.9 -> 5.78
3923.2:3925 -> 2.12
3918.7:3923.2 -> 7.6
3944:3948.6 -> 5.13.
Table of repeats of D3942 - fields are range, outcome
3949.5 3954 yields 3.41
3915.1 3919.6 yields 8.12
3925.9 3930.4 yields 7.08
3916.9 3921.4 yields 8.26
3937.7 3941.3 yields 5.99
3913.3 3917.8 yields 8.52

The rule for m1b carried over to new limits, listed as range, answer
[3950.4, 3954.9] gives 2.737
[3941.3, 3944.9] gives 5.323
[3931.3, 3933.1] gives 6.256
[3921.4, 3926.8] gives 0.8886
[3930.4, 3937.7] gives 5.761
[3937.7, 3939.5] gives 5.666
